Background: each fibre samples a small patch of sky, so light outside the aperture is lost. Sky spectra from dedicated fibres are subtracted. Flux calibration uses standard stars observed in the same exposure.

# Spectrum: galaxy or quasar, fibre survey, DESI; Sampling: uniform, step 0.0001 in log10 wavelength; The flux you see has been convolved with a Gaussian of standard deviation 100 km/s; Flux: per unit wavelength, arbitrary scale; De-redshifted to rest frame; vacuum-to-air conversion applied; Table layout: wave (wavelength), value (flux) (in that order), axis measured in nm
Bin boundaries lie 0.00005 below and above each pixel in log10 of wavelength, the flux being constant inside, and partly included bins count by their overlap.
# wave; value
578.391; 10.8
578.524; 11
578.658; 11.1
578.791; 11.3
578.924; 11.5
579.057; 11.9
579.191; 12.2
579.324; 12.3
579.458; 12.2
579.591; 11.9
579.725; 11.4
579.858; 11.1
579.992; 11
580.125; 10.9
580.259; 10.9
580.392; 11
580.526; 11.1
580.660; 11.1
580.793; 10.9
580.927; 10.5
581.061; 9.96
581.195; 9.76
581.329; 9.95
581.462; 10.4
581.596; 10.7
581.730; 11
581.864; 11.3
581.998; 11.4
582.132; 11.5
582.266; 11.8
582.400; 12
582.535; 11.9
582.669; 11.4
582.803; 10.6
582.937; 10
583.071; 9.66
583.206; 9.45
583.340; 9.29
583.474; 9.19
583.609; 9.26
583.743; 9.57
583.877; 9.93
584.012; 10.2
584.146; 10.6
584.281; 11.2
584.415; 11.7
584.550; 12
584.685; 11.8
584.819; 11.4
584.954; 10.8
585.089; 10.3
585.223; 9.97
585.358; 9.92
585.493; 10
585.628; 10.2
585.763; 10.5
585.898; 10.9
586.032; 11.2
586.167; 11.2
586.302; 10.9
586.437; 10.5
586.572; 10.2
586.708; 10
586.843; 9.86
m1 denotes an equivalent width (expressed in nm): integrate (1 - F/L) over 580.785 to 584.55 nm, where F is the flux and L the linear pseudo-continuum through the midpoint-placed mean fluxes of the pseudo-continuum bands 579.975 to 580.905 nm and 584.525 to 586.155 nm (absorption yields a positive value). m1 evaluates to 0.10 nm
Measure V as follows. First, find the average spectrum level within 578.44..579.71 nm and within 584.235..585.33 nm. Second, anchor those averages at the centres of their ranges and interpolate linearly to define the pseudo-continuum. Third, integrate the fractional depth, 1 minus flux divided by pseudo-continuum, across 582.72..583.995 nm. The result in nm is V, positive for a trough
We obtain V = 0.18 nm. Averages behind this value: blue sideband 11.7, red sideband 11.1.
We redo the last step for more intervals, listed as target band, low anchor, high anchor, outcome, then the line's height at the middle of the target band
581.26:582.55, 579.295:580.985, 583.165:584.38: -0.07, 10.6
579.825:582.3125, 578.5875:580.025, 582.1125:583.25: 0.09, 11.3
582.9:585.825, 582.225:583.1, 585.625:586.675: 0.16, 10.9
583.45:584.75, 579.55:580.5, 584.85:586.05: 0.00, 10.6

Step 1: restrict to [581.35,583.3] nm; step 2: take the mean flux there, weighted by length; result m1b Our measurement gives 10.9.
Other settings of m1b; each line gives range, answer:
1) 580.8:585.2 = 10.6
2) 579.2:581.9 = 11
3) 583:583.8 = 9.4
